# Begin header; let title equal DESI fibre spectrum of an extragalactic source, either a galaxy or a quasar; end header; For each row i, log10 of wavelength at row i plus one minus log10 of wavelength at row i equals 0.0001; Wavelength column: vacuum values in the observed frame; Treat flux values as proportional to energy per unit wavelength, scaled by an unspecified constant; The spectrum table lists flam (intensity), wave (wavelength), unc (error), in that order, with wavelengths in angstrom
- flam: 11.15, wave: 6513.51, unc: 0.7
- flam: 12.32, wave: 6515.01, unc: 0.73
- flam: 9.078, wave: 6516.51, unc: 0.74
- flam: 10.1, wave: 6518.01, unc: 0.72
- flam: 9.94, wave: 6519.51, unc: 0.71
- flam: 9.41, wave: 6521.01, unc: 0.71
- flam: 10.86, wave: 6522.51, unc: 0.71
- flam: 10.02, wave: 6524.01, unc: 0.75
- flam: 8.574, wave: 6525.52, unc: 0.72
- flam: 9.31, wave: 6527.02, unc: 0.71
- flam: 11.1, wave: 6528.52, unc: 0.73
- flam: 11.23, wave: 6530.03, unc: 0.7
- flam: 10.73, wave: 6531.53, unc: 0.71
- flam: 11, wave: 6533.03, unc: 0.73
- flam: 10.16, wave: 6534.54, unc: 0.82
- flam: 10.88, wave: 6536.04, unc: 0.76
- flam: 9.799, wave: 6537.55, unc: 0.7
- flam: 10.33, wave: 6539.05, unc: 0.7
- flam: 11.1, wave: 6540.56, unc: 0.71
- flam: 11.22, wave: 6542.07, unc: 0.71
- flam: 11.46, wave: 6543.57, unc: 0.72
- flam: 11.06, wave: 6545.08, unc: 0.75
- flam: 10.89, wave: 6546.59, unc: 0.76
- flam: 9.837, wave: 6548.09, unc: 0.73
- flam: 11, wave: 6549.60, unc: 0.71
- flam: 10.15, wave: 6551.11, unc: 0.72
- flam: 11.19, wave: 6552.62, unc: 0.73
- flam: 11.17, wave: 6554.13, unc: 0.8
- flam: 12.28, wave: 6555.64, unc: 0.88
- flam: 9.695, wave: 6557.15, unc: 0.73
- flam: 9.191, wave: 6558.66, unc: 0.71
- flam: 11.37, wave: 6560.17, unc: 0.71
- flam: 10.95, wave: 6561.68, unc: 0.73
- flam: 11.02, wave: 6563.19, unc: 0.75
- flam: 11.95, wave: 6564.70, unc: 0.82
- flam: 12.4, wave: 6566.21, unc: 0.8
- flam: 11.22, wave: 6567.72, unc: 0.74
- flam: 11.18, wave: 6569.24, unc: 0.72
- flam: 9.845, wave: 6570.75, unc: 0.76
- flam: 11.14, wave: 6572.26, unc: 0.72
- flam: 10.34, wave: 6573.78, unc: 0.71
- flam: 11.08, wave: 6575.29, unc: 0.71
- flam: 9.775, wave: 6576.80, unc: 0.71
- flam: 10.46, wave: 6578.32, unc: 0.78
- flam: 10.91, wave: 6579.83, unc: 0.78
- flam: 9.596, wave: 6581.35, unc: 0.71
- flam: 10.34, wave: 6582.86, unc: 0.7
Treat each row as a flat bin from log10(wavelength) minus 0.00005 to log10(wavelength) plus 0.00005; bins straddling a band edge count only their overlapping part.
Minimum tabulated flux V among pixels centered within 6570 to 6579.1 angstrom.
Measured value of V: 9.775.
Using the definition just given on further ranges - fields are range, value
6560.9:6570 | 10.95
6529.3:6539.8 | 9.799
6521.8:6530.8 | 8.574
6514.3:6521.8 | 9.078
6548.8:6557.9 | 9.695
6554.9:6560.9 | 9.191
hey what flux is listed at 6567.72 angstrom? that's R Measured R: 11.22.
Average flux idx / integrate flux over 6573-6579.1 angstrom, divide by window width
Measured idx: 10.4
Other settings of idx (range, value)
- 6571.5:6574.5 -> 10.7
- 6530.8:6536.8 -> 10.7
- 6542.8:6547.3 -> 11.1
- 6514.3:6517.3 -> 10.7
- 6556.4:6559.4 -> 9.44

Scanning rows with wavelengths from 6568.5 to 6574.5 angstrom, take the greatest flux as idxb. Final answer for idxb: 11.18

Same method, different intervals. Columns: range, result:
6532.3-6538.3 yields 11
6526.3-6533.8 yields 11.23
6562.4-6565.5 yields 11.95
